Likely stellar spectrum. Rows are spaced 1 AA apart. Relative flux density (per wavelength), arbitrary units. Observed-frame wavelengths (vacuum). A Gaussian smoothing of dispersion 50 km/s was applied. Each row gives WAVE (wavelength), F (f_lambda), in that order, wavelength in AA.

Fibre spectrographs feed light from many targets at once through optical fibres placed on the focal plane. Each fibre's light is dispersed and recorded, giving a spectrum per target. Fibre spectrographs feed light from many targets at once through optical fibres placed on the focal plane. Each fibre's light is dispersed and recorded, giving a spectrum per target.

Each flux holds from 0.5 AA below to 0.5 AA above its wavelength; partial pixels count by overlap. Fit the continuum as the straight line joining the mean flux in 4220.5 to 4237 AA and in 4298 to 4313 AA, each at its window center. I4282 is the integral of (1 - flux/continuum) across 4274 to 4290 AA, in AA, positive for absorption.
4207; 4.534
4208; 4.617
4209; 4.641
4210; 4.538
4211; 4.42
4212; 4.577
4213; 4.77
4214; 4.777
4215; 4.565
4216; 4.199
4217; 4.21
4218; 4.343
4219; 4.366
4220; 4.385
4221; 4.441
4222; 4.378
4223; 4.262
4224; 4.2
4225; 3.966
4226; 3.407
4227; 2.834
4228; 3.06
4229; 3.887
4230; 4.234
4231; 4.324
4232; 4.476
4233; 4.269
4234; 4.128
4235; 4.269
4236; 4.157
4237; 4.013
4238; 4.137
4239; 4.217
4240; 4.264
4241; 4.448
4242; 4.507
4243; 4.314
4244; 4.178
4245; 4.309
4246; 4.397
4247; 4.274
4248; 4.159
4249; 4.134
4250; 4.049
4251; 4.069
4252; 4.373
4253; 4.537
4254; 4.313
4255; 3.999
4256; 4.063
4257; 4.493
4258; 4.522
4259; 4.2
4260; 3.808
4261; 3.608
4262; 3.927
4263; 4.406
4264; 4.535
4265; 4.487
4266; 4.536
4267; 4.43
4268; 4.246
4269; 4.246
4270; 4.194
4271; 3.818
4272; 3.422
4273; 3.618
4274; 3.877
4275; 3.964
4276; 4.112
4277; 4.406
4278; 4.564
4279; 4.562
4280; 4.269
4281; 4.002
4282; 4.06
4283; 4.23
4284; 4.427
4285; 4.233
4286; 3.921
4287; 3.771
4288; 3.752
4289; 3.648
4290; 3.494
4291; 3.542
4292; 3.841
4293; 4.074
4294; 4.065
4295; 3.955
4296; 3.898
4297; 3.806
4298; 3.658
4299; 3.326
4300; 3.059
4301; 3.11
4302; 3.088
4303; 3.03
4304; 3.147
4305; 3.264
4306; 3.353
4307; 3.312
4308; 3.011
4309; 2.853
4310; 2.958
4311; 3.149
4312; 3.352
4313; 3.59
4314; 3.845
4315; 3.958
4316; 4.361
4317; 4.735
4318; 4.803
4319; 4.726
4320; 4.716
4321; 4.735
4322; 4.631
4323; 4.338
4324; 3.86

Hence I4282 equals -3.1 AA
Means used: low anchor 4.02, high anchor 3.18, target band 4.1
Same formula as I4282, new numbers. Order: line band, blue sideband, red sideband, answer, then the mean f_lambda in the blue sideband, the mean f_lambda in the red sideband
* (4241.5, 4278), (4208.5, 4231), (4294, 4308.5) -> -3.71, 4.21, 3.38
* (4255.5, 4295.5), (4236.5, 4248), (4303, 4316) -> -2.85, 4.27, 3.35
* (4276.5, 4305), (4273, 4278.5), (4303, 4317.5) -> 0.35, 4.13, 3.48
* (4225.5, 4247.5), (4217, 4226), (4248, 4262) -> 0.55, 4.24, 4.16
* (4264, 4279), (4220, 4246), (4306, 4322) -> -0.60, 4.12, 3.88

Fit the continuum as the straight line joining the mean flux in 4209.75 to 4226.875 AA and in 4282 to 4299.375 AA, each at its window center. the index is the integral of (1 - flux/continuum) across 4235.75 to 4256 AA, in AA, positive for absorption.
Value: -0.5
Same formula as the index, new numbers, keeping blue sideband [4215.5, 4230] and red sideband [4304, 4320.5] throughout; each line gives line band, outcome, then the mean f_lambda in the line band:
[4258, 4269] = -1.00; 4.23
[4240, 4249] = -0.85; 4.31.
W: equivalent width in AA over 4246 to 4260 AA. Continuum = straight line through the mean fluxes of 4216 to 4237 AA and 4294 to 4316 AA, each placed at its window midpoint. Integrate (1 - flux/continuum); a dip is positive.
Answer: -1.4 AA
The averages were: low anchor 4.08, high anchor 3.41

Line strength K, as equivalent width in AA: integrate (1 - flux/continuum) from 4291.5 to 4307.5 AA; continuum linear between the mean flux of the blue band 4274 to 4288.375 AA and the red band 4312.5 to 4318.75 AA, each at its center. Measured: 2.7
